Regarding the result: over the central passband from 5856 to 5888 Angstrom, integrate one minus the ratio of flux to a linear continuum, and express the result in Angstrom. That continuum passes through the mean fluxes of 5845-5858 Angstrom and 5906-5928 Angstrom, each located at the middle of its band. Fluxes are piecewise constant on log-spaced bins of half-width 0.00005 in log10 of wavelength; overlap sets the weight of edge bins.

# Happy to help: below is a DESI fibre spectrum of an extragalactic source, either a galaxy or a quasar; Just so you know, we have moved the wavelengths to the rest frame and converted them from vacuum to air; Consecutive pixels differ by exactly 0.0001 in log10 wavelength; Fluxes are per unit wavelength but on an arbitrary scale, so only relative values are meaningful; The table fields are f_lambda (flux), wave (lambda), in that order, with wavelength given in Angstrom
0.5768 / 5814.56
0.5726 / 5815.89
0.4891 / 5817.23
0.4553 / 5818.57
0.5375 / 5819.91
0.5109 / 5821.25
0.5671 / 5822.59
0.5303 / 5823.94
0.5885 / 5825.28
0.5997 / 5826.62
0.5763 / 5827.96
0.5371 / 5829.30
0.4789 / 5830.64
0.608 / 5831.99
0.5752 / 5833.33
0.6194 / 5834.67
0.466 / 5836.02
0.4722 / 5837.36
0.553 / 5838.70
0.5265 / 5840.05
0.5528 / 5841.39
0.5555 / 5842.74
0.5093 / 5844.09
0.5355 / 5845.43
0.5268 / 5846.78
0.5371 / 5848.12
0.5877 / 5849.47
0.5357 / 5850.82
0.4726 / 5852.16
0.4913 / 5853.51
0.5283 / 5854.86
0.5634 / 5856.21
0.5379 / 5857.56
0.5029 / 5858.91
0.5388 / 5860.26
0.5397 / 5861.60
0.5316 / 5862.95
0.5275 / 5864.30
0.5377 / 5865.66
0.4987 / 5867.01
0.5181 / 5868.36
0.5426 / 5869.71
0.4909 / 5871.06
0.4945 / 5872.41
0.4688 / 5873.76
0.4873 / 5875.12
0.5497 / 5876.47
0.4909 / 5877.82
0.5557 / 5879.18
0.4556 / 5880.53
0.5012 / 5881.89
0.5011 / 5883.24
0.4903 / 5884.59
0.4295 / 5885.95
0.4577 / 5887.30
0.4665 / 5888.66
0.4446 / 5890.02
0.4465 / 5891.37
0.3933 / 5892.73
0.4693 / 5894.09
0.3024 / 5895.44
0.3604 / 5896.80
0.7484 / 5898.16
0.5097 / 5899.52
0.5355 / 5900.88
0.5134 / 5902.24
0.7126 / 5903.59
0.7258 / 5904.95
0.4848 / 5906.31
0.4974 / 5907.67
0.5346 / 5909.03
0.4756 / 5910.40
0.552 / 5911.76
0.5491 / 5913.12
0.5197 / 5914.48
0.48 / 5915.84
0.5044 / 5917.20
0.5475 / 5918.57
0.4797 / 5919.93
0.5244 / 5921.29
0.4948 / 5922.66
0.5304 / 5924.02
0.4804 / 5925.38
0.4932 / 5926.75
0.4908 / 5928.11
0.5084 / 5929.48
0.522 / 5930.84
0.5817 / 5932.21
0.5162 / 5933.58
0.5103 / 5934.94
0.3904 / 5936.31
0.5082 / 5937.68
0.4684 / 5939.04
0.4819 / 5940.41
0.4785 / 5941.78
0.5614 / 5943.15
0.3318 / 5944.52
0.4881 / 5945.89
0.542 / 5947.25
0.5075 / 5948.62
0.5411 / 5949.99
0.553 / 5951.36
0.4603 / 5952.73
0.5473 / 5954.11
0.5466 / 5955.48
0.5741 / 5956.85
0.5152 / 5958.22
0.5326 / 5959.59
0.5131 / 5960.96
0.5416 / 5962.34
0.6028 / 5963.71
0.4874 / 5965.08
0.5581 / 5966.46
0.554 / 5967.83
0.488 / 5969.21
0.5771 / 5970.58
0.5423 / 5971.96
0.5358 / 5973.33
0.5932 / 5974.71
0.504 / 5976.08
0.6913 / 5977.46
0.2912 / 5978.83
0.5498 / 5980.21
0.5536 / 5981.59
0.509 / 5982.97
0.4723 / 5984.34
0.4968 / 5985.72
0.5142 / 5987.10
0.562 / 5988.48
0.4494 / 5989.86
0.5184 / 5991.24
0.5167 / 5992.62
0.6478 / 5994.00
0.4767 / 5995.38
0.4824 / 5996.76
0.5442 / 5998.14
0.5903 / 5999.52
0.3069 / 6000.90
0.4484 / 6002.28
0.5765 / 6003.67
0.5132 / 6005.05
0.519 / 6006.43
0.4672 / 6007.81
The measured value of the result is 1.0 Angstrom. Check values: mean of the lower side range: 0.531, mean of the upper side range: 0.509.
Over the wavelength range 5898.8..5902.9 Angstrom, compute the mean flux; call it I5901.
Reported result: 0.521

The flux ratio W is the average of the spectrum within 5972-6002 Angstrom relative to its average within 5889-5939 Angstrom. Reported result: 1.01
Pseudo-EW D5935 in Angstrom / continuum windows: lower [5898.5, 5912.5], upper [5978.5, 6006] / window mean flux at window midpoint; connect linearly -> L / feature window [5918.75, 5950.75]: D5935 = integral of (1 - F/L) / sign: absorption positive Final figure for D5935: 2.5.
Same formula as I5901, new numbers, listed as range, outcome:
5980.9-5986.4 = 0.508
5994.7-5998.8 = 0.501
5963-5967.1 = 0.549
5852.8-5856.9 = 0.526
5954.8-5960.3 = 0.543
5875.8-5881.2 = 0.513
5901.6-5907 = 0.611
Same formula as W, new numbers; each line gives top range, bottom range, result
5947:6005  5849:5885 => 1.01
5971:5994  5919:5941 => 1.05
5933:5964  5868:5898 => 1.07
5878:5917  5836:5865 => 0.95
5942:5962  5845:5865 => 0.97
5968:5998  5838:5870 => 0.99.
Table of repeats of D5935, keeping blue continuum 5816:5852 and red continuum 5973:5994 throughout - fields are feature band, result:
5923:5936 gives 0.4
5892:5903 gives 1.0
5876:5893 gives 1.8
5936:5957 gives 1.1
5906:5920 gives 0.4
